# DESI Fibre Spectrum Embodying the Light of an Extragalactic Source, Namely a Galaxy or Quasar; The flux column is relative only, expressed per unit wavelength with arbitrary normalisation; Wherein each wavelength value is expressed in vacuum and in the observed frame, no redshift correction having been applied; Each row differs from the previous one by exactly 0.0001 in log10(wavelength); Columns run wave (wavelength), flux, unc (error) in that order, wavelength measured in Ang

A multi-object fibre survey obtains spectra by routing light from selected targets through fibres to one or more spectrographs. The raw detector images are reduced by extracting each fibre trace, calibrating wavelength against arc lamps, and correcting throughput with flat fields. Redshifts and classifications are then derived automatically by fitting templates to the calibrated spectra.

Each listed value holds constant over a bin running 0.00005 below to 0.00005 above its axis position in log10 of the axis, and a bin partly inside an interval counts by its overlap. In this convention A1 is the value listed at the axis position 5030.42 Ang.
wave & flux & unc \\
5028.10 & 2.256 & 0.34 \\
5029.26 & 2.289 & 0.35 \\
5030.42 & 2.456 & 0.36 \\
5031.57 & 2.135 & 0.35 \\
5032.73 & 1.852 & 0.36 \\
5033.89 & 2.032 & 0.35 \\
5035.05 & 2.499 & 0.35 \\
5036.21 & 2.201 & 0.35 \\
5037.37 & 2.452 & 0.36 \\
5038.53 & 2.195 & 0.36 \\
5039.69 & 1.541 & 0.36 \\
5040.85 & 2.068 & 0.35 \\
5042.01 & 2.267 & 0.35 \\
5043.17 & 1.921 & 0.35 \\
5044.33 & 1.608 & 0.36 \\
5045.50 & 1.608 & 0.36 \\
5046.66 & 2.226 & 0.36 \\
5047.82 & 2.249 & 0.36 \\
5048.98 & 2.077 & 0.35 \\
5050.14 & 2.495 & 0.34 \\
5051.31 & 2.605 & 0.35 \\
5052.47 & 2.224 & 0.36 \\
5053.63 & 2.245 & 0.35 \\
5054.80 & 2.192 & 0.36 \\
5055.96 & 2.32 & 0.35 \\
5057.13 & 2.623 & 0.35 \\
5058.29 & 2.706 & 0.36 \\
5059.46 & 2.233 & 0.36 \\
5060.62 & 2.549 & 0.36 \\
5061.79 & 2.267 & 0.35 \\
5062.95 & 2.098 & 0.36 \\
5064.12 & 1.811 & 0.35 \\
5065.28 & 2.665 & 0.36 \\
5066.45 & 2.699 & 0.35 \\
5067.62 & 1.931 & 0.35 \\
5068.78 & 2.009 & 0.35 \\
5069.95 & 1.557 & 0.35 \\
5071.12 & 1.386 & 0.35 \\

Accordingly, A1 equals 2.456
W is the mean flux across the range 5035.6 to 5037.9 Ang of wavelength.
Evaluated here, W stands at 2.33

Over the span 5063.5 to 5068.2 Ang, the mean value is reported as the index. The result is 2.27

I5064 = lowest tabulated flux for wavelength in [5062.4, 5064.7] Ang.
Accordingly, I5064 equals 1.811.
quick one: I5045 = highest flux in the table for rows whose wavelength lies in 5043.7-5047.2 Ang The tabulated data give 2.226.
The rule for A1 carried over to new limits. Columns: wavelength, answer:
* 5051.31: 2.605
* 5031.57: 2.135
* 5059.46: 2.233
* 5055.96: 2.32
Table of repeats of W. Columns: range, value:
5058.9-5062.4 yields 2.35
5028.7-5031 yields 2.38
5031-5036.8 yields 2.14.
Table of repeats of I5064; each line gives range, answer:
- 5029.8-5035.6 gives 1.852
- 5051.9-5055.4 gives 2.192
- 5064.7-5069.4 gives 1.931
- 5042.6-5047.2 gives 1.608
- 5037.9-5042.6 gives 1.541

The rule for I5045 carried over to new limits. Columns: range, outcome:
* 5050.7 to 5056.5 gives 2.605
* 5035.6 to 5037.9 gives 2.452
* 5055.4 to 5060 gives 2.706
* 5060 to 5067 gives 2.699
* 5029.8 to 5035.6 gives 2.499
